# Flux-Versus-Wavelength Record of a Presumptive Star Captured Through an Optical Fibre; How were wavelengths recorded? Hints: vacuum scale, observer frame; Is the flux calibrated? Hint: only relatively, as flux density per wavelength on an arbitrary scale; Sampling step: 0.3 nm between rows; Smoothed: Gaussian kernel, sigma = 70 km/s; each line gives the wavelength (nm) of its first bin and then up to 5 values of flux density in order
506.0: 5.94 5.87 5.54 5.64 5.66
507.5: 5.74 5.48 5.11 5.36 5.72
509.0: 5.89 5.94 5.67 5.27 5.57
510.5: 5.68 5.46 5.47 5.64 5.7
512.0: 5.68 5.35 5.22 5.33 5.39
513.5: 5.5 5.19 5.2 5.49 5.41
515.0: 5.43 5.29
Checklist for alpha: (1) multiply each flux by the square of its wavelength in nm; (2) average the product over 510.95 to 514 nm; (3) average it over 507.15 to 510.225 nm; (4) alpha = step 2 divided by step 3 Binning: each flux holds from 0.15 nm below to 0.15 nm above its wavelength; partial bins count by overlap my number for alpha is 0.99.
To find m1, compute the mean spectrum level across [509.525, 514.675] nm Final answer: 5.46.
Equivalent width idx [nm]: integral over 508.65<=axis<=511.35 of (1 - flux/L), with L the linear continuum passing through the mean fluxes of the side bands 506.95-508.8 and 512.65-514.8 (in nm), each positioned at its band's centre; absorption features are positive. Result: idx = -0.09 nm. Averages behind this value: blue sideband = 5.51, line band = 5.63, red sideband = 5.35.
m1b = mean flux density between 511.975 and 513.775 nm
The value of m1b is 5.38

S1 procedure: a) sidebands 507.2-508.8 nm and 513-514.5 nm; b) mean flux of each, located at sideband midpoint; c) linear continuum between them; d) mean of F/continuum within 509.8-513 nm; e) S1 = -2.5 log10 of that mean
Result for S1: -0.02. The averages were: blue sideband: 5.49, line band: 5.49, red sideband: 5.35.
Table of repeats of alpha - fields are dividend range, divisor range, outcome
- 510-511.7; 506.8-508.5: 1.03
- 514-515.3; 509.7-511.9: 0.98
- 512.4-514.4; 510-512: 0.96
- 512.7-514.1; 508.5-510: 0.95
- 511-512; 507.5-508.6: 1.06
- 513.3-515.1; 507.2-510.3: 0.98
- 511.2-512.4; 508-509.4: 1.01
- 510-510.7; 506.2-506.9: 1.00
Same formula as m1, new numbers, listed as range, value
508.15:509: 5.55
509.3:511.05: 5.56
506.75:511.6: 5.58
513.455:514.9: 5.35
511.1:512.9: 5.5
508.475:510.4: 5.66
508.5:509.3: 5.8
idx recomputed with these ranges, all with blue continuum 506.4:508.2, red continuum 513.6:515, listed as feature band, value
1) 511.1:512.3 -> -0.04 nm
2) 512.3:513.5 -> 0.01 nm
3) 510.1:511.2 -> -0.02 nm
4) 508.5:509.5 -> -0.06 nm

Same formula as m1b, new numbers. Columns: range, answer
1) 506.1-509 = 5.59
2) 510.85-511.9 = 5.59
